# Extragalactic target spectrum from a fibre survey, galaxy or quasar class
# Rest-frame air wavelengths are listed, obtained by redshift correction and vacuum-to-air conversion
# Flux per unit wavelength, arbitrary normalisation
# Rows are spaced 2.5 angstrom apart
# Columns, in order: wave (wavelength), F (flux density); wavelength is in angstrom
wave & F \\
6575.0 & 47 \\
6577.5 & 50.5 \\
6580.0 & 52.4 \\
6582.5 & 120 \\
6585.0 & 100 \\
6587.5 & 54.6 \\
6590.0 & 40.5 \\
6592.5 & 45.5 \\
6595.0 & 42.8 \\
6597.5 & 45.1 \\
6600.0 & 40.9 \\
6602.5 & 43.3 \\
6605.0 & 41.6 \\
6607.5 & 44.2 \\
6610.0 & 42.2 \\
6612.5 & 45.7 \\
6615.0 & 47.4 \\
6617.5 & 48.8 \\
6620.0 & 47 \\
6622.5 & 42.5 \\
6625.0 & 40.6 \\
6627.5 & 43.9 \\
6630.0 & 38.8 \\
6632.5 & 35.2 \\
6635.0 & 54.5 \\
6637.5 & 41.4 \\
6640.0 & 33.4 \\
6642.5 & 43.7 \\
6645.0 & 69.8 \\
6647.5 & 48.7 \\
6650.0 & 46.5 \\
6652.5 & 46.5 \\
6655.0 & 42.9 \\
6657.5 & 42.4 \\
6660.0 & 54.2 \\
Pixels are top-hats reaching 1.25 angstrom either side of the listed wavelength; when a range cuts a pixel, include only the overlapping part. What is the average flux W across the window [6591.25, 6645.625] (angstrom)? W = 44.2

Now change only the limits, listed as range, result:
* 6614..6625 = 45.7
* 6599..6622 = 44.5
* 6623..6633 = 40.2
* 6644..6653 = 52.9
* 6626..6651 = 45.5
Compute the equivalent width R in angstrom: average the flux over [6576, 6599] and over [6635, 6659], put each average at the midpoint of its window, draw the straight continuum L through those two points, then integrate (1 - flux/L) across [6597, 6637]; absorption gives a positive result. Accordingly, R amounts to 7.4 angstrom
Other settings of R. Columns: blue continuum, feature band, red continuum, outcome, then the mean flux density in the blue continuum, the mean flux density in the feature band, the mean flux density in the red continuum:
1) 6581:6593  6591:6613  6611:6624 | 5.94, 73.4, 43.4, 46.1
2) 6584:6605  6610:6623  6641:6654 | 1.12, 50.4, 46.1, 50.5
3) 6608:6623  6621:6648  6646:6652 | 1.48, 45.7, 44.7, 48.4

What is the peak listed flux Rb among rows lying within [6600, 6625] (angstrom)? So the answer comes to 48.8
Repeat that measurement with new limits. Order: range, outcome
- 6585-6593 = 100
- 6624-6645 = 69.8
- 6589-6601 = 45.5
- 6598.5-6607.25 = 43.3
